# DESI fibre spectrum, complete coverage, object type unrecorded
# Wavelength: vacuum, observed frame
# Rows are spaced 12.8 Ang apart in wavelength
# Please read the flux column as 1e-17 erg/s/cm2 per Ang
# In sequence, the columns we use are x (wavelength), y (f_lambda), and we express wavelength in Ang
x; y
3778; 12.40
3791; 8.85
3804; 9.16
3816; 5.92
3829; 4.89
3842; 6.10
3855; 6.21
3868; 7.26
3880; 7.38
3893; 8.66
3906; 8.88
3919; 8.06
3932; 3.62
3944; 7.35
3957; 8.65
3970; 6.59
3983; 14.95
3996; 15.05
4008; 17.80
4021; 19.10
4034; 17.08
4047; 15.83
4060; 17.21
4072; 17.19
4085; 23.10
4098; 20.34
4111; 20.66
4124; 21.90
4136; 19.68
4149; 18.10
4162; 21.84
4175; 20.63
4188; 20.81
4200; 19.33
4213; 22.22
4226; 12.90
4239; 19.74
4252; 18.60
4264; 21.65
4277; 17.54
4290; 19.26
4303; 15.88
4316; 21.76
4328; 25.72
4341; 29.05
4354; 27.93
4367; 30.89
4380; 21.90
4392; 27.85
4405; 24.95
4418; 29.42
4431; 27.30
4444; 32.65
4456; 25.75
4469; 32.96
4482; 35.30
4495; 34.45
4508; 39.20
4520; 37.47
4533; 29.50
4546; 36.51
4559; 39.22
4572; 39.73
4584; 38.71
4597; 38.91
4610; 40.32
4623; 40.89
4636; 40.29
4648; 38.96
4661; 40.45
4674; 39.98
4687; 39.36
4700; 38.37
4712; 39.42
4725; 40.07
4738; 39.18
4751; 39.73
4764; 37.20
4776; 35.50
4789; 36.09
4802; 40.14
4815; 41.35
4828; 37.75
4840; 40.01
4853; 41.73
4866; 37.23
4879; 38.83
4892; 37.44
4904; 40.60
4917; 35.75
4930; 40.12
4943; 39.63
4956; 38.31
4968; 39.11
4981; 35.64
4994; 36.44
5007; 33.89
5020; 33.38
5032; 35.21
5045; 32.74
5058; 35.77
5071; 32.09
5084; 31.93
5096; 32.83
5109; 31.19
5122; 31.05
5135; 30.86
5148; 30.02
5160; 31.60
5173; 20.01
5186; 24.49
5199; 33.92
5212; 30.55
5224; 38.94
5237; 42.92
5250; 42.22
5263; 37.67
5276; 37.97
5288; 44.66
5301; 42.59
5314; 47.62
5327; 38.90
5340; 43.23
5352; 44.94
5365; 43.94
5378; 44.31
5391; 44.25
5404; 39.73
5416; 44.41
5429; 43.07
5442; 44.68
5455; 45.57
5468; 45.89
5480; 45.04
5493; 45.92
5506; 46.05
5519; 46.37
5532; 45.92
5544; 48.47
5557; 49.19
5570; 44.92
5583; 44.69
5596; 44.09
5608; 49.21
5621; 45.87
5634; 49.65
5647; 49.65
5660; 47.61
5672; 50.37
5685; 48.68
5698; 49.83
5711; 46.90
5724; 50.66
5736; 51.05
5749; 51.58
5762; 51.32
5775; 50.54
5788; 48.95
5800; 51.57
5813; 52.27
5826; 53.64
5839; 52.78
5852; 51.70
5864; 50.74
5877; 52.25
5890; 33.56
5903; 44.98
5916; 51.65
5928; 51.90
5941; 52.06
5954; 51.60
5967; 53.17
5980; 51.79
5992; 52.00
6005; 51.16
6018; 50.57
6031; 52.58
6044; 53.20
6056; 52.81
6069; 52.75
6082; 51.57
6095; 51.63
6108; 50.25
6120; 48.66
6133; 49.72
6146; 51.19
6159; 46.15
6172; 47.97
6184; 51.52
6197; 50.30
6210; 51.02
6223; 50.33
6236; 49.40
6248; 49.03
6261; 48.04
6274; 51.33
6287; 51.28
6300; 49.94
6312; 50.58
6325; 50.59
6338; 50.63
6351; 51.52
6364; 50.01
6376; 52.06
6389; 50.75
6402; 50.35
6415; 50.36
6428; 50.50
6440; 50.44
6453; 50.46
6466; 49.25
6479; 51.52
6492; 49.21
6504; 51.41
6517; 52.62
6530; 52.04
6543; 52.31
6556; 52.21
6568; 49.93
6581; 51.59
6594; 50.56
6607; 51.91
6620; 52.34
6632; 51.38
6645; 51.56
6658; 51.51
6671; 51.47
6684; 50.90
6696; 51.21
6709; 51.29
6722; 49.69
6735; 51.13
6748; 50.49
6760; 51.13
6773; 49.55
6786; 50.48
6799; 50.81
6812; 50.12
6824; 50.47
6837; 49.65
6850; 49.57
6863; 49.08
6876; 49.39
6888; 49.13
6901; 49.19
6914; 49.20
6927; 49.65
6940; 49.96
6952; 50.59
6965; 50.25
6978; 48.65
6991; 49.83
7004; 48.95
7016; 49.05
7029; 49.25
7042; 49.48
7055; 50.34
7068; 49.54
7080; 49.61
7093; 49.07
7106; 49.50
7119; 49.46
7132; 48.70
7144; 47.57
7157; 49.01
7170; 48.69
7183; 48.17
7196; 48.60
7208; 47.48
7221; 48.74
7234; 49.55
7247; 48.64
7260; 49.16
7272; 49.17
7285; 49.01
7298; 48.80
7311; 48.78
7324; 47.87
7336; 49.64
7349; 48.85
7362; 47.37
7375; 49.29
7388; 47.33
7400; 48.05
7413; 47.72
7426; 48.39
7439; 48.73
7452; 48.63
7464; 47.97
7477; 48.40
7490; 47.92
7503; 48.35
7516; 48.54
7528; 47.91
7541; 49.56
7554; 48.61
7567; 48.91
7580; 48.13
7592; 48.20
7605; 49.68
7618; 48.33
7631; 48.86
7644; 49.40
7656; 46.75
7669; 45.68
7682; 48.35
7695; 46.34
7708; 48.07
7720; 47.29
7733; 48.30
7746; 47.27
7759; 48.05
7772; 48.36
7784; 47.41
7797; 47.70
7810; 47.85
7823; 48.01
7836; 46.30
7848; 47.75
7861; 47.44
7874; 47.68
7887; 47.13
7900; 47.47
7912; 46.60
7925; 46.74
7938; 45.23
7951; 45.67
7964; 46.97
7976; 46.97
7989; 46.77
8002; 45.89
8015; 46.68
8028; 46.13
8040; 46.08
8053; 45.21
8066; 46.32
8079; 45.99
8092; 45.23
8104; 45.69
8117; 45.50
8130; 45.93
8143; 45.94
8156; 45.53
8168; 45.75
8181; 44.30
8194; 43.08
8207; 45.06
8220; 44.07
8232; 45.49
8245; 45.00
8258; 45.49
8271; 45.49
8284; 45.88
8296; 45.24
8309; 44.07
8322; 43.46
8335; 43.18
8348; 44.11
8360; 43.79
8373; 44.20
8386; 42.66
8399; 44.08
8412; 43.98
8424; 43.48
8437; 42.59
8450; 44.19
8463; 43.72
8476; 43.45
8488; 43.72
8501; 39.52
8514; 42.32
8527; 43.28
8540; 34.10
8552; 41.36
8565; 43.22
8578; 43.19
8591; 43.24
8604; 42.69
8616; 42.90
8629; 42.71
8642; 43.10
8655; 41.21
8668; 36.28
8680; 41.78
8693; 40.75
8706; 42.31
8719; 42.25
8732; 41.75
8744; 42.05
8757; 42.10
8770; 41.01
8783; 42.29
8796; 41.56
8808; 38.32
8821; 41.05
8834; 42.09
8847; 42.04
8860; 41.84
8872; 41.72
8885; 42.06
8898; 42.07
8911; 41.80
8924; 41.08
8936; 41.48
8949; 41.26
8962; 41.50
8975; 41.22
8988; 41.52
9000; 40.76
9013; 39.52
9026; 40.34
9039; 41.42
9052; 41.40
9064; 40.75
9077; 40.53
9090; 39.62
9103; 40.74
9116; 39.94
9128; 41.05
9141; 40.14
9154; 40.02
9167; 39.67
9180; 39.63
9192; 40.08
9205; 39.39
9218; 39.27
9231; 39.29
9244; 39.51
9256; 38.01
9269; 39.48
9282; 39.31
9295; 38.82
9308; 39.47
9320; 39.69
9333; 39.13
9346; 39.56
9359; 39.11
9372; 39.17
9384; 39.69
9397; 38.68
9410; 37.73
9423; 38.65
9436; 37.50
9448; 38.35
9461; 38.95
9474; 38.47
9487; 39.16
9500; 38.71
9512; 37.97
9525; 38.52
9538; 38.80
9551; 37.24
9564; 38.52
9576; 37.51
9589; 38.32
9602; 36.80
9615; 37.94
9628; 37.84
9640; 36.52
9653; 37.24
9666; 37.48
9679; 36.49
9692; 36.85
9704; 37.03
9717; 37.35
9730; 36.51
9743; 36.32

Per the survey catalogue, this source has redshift 0.000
